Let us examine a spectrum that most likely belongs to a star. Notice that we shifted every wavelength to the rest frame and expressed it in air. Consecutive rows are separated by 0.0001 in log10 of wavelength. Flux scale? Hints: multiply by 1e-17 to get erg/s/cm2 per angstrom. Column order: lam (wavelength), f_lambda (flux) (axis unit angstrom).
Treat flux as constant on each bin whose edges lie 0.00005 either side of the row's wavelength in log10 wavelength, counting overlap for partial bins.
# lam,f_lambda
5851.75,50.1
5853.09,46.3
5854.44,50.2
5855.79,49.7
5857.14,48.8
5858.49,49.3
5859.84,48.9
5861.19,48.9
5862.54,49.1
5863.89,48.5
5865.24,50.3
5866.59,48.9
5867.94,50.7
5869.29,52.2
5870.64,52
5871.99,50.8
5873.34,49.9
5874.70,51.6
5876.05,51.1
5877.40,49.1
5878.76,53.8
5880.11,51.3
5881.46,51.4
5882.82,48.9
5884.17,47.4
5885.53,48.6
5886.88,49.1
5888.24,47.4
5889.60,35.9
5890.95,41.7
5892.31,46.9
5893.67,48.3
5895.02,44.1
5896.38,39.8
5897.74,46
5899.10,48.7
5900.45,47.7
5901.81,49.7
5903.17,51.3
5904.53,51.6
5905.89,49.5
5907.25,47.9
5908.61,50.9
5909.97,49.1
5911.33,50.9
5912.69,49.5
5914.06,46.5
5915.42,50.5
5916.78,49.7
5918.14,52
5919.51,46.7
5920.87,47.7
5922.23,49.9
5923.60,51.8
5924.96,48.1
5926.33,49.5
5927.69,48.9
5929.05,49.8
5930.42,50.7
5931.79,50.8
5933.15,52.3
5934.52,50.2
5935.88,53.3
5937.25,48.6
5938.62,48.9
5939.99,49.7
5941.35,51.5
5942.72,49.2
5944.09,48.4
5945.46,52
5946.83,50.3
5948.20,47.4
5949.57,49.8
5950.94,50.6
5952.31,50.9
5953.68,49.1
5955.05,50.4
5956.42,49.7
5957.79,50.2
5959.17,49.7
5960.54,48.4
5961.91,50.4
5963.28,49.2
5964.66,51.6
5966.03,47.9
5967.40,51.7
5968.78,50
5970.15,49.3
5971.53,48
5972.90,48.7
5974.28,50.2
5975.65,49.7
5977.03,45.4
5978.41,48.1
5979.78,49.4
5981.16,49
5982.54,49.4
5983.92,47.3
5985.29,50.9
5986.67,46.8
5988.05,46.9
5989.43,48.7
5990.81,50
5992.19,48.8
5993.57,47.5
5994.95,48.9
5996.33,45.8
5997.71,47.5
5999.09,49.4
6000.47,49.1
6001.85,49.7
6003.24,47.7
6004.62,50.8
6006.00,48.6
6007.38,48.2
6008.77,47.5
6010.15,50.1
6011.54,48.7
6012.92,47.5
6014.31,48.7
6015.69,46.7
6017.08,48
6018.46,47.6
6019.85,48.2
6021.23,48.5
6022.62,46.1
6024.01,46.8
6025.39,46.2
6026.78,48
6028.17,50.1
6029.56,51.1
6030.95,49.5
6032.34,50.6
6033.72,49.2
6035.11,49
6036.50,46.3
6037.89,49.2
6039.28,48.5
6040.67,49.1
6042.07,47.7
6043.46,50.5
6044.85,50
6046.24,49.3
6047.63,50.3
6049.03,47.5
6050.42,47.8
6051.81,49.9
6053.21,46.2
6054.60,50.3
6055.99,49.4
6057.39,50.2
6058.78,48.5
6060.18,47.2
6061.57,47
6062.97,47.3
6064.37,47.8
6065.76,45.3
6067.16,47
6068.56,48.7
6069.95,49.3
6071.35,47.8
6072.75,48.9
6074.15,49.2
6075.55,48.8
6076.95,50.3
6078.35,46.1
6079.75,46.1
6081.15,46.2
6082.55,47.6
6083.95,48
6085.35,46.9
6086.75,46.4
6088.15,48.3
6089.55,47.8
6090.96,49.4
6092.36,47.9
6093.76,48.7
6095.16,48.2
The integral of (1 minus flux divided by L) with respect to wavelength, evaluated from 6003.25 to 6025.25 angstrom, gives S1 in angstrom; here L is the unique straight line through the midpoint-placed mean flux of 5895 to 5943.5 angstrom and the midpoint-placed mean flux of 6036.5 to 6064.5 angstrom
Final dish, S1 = 0.34 angstrom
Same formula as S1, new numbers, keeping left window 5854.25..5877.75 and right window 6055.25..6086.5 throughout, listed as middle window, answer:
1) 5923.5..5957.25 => -0.56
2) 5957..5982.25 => -0.18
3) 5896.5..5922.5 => 0.27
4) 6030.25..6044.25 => -0.22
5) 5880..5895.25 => 0.96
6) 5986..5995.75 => 0.10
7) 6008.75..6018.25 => 0.06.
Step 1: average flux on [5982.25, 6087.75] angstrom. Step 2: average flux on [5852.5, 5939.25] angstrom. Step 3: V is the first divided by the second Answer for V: 0.99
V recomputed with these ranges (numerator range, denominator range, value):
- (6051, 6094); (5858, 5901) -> 0.99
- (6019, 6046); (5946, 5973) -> 0.98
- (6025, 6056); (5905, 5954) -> 0.98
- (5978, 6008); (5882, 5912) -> 1.03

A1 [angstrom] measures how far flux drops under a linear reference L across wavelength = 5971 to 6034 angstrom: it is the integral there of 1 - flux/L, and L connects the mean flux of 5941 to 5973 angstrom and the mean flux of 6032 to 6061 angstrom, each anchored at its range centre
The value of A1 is 1.1 angstrom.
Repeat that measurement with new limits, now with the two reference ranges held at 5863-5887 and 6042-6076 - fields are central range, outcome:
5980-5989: 0.15 angstrom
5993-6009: 0.21 angstrom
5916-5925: 0.07 angstrom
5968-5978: 0.12 angstrom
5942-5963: -0.08 angstrom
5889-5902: 1.40 angstrom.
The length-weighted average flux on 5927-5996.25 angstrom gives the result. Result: 49.5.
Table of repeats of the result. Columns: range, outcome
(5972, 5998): 48.4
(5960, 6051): 48.7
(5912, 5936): 49.8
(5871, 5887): 50.3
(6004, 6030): 48.2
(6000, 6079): 48.5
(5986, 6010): 48.4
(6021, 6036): 48.6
